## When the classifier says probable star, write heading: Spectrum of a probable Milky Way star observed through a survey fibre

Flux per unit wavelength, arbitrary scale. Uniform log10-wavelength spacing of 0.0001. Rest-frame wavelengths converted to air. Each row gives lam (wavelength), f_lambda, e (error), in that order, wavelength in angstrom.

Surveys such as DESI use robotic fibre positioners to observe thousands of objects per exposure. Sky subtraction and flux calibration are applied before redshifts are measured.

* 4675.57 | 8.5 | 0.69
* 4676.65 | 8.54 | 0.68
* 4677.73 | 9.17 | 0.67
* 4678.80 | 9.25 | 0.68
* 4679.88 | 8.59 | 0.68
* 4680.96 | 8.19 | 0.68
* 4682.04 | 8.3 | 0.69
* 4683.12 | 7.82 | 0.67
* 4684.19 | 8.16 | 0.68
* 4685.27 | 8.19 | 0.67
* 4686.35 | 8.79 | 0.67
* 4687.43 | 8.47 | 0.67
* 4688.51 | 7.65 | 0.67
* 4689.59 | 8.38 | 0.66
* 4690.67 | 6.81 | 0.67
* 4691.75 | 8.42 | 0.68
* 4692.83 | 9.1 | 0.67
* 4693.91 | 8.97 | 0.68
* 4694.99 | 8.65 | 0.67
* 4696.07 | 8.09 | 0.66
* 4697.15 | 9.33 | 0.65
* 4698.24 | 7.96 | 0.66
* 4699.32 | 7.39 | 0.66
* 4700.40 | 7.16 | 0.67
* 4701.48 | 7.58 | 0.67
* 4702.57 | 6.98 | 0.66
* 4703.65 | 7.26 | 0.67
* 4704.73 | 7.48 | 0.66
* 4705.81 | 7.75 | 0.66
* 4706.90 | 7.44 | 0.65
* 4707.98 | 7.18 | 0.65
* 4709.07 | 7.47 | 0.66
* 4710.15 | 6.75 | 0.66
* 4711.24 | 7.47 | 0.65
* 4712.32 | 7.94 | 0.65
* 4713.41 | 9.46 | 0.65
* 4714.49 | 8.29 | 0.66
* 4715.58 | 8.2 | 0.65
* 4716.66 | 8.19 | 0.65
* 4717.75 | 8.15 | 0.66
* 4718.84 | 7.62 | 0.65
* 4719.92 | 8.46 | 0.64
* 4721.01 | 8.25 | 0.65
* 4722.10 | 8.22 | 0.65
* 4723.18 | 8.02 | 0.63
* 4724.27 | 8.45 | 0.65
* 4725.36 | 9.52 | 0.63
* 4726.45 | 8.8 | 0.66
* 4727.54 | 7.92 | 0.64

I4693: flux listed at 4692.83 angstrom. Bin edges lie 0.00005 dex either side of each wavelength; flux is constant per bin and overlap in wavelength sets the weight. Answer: 9.1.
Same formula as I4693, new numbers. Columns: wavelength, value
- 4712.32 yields 7.94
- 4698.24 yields 7.96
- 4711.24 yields 7.47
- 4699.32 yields 7.39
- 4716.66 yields 8.19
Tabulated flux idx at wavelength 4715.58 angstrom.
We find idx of 8.2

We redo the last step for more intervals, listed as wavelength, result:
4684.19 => 8.16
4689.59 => 8.38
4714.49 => 8.29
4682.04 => 8.3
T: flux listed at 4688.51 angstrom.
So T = 7.65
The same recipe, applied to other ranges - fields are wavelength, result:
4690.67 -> 6.81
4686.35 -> 8.79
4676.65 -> 8.54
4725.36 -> 9.52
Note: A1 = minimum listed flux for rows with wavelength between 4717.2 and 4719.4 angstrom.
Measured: 7.62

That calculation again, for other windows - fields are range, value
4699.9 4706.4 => 6.98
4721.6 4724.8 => 8.02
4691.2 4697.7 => 8.09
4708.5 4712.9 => 6.75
